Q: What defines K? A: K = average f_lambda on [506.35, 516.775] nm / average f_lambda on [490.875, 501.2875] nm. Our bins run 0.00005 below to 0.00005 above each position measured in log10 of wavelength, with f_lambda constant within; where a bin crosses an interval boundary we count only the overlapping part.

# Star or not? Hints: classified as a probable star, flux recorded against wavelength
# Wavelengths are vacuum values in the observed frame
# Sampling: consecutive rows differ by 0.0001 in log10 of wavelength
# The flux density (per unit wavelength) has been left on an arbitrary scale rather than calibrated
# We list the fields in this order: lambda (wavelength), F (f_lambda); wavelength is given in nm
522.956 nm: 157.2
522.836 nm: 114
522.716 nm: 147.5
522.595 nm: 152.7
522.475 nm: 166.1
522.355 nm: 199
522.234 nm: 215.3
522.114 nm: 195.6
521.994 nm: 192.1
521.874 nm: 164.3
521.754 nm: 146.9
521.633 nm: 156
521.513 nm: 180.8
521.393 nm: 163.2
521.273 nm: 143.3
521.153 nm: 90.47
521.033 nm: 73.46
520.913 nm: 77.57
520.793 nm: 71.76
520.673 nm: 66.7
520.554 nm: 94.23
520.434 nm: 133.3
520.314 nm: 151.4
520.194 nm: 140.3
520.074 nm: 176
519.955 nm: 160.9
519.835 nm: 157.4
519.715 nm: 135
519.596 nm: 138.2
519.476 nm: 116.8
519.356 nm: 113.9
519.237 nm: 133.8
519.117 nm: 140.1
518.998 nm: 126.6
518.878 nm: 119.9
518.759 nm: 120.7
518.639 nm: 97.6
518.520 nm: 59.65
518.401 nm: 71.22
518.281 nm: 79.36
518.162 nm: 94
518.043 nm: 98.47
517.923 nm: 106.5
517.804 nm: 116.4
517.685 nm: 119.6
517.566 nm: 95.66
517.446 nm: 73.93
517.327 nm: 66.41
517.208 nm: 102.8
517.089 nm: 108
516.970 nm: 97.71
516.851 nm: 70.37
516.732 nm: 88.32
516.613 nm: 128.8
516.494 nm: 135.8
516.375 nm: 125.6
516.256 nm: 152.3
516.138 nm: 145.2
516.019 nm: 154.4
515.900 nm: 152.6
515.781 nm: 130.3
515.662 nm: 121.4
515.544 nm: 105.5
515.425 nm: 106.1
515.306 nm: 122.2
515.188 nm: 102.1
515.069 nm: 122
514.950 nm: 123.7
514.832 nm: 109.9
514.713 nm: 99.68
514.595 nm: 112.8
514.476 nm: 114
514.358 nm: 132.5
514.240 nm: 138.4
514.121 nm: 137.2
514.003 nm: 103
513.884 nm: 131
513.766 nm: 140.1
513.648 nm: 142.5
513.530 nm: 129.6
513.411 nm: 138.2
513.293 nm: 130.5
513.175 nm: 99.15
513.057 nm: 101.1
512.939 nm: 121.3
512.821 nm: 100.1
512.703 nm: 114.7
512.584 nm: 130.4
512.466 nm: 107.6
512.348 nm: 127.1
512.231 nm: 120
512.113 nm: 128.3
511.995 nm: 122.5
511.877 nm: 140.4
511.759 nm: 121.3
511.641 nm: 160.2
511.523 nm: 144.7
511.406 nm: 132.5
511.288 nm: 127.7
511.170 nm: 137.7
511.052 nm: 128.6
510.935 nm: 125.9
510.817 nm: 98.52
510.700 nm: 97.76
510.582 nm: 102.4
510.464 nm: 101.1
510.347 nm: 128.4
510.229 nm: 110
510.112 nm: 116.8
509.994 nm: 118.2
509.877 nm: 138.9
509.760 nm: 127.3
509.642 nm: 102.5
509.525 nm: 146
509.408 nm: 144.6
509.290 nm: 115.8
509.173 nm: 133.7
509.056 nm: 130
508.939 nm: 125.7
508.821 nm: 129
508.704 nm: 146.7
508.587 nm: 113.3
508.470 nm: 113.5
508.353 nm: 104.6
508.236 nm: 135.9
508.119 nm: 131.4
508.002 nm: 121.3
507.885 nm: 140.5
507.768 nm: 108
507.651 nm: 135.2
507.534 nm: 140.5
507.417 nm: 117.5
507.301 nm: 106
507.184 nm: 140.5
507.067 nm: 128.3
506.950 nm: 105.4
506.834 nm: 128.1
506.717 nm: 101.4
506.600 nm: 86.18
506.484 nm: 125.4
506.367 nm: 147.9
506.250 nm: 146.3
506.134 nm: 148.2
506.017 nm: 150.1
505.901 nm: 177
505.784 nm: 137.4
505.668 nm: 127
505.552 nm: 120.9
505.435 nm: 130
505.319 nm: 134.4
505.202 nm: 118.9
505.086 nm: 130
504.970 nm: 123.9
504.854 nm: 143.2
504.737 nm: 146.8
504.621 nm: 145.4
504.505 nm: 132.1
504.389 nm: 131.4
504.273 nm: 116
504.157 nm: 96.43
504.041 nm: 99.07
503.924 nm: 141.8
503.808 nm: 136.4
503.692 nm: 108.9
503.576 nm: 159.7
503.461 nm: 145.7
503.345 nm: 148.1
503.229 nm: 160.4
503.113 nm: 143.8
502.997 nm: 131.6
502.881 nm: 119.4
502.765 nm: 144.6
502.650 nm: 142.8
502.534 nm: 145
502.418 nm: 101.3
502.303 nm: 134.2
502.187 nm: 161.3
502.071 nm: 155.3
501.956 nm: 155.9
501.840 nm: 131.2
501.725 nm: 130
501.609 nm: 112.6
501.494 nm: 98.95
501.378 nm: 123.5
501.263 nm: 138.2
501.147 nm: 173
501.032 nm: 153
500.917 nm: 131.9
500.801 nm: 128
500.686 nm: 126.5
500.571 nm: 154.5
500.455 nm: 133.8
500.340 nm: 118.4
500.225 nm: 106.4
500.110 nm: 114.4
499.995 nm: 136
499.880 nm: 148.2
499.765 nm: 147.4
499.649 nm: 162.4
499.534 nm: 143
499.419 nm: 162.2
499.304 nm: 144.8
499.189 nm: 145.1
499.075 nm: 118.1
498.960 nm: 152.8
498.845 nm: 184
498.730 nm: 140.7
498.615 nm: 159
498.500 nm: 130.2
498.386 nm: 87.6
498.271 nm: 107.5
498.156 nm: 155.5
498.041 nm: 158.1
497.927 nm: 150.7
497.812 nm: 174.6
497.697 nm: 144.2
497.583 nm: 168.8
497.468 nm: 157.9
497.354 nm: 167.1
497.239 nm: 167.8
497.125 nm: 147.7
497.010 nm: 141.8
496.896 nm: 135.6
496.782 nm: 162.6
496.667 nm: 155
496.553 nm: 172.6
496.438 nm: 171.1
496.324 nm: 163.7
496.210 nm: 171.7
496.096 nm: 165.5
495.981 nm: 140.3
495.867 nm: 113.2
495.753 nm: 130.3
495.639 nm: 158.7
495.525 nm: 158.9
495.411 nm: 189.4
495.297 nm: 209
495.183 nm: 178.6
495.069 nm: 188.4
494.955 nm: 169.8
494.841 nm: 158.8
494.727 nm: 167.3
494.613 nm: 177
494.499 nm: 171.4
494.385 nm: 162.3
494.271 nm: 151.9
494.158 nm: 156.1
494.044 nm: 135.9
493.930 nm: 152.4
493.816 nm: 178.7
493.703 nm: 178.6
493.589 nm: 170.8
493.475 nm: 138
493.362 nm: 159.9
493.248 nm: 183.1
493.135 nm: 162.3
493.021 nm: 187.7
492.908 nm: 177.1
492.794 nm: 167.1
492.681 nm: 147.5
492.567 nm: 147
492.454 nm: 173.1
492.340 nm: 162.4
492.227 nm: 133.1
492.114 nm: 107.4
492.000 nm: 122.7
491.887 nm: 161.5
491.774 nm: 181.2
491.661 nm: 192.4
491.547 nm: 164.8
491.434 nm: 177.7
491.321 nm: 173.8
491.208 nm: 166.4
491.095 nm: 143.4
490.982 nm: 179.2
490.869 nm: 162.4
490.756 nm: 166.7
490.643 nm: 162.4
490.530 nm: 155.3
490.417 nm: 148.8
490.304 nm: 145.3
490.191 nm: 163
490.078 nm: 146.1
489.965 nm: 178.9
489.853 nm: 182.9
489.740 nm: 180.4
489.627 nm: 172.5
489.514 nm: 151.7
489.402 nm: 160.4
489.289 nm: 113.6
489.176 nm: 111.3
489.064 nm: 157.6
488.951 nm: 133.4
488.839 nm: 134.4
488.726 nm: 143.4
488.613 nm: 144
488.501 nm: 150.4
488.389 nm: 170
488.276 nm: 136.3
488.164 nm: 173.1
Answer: 0.80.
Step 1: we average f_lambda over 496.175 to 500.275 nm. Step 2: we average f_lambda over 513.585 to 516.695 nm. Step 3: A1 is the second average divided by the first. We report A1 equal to 0.85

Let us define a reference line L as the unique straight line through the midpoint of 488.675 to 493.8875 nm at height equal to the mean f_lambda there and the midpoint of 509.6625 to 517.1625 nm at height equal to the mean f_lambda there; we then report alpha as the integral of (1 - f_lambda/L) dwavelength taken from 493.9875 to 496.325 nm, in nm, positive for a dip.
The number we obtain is -0.159 nm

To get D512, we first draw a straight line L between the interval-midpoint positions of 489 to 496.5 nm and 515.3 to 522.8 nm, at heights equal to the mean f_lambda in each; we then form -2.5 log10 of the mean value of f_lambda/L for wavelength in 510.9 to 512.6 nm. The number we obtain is 0.04 mag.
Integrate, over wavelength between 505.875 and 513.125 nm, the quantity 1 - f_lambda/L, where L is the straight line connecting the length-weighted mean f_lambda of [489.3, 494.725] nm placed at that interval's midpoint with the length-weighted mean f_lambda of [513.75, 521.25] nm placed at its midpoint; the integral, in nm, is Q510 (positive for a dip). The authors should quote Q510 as 0.26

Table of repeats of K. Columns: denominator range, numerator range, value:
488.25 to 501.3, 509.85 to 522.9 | 0.80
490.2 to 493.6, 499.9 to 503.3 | 0.84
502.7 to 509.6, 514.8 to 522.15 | 0.92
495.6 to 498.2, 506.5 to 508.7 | 0.78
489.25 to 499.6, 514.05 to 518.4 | 0.71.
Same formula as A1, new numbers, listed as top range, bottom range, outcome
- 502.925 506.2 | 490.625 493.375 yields 0.83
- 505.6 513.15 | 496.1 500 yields 0.83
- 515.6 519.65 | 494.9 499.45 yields 0.72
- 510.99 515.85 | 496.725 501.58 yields 0.86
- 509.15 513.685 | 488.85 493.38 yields 0.78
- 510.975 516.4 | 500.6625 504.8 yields 0.93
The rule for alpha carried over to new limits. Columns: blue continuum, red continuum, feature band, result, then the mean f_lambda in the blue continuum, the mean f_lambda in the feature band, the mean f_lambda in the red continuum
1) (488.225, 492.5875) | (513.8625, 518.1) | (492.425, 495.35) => -0.34 nm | 155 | 167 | 115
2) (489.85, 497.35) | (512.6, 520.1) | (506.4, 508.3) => 0.18 nm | 162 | 122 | 117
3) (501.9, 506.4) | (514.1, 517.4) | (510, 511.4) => 0.10 nm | 137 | 117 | 118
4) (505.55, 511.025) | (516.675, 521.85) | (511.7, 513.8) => -0.04 nm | 125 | 123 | 114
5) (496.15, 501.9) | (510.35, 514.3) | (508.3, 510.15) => 0.04 nm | 144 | 126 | 124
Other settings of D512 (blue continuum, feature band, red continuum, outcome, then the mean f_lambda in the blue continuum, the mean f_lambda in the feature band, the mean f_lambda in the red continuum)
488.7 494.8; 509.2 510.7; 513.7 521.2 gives 0.07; 159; 120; 115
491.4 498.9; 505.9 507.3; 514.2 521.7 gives 0.07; 159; 129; 117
